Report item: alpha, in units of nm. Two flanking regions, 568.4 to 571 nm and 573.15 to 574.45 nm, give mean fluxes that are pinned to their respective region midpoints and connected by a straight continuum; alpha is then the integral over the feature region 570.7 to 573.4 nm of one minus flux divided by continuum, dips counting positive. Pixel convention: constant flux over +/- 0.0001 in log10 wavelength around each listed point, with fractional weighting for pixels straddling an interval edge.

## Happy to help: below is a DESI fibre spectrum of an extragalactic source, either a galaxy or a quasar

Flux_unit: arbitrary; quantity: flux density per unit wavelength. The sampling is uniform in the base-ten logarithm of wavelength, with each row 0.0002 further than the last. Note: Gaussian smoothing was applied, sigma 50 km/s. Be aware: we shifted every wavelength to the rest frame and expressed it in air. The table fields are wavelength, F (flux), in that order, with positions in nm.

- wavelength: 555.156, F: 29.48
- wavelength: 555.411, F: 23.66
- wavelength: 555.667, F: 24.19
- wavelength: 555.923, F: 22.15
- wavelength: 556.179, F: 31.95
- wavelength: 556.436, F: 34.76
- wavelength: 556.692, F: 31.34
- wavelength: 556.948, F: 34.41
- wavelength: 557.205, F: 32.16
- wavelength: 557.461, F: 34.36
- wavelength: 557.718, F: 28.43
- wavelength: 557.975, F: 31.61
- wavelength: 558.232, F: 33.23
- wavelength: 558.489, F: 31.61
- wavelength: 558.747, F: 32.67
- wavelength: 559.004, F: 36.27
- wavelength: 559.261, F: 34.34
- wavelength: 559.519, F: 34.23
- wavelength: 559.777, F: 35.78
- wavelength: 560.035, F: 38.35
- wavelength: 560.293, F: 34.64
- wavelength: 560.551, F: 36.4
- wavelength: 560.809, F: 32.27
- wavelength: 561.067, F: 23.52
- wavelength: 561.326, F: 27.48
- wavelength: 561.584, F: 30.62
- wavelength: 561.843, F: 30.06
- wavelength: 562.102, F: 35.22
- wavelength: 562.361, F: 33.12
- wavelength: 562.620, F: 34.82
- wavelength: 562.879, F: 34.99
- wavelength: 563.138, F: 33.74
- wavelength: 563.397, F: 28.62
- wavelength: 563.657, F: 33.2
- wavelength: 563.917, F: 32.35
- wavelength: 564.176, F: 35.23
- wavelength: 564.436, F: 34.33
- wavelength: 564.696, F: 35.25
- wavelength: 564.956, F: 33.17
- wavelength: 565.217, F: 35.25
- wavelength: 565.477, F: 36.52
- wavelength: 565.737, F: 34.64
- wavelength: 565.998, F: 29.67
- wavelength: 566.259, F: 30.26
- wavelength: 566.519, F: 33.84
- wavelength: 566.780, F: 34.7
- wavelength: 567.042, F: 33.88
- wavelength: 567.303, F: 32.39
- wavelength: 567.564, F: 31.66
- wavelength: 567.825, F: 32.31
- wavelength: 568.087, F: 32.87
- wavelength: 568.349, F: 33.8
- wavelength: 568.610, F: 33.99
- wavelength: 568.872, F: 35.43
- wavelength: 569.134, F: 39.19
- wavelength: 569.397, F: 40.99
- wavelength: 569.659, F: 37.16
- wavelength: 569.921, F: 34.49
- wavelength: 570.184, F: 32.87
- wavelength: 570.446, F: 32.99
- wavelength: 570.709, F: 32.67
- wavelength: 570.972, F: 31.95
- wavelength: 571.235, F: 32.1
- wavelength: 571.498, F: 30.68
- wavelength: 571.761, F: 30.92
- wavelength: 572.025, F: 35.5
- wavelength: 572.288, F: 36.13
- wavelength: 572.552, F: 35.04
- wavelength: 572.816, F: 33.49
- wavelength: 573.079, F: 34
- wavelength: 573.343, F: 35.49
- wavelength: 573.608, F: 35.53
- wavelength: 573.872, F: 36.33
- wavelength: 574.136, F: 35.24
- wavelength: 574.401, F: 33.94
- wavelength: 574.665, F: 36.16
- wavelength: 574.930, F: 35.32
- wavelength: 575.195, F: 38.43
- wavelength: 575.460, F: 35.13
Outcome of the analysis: 0.14 nm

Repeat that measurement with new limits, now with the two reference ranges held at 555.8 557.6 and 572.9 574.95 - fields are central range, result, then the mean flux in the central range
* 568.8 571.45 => -0.033 nm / 34.8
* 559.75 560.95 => -0.111 nm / 35.4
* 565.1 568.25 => 0.049 nm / 33.2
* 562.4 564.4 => -0.019 nm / 33.3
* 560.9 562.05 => 0.143 nm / 28.6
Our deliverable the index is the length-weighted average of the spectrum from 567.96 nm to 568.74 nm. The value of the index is 33.6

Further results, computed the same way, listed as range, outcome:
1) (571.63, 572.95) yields 34.2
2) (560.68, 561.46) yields 27.8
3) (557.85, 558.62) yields 32.1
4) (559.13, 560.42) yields 35.5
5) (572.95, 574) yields 35.3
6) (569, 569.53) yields 40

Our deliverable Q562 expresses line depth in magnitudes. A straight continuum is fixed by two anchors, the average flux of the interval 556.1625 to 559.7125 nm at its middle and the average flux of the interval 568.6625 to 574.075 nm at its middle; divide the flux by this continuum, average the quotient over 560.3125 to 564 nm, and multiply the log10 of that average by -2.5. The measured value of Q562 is 0.05 mag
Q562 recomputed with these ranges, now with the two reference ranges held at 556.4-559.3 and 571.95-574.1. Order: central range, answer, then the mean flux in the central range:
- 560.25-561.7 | 0.09 mag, 30.6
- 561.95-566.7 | 0.01 mag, 33.6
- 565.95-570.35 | 0.01 mag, 34.2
